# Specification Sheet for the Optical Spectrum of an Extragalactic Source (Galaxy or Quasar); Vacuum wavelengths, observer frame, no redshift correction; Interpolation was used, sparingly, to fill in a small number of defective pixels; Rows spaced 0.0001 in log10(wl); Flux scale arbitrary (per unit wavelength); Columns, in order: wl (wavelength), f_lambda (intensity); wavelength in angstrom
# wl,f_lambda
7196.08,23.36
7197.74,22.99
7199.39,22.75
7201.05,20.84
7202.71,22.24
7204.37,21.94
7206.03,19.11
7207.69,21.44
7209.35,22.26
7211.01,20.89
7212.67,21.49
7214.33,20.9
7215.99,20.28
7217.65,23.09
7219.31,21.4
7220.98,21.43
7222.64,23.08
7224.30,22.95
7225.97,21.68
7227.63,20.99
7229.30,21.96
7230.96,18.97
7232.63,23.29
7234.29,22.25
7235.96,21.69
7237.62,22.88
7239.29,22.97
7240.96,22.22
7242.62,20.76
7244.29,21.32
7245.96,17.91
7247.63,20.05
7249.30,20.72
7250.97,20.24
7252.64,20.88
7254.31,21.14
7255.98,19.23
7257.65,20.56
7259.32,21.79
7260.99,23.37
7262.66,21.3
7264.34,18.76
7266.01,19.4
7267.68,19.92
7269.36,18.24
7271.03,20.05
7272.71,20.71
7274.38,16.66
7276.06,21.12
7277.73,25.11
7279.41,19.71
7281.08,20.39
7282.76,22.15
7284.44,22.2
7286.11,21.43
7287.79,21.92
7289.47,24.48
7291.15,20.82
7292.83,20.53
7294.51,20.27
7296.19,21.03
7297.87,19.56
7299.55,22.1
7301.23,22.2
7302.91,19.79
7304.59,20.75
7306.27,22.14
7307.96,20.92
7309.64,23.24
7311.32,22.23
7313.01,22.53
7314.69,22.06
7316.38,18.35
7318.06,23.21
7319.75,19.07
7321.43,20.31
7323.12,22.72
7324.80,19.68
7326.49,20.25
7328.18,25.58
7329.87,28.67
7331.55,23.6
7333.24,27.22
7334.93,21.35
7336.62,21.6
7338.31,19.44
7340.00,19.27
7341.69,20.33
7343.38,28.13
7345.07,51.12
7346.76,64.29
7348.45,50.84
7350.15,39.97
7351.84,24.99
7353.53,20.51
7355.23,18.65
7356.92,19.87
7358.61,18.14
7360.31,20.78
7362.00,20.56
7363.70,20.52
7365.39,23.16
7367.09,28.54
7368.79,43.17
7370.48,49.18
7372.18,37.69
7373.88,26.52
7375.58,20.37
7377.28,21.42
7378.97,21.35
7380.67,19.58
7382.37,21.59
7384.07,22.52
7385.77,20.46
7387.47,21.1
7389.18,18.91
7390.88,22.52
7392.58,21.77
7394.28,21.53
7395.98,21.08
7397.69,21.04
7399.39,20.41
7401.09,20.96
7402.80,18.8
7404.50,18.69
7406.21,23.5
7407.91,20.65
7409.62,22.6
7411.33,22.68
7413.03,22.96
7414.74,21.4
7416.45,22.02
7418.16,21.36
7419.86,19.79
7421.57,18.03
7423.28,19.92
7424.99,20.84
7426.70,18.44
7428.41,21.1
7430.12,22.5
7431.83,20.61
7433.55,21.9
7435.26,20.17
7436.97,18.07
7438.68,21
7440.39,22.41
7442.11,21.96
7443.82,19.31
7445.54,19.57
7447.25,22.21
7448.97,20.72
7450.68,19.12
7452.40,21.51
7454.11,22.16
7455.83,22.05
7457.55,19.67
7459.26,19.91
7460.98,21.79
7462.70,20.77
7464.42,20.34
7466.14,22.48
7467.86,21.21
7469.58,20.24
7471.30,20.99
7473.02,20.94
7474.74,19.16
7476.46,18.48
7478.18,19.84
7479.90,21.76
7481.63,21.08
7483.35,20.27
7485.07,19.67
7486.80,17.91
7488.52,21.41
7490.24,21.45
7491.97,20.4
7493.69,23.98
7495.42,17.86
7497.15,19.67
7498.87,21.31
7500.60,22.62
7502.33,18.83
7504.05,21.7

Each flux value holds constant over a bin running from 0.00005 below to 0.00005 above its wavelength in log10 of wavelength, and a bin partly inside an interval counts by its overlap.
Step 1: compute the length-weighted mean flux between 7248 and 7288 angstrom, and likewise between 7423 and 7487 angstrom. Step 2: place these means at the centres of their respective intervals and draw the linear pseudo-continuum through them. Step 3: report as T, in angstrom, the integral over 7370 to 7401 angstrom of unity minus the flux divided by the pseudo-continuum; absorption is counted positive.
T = -4.24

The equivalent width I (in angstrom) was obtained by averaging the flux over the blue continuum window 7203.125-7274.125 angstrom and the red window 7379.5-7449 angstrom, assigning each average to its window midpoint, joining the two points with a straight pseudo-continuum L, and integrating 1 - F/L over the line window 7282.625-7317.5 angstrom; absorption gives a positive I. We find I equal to -0.8 angstrom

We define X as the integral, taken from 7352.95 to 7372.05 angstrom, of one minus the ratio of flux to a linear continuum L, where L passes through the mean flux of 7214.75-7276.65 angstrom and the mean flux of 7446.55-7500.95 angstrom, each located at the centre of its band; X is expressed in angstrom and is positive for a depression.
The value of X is -5.0 angstrom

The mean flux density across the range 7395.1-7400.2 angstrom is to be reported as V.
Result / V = 20.8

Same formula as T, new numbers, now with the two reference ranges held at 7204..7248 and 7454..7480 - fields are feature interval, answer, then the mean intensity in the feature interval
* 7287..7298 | 0.0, 21.3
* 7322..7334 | -1.6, 23.9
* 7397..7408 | 0.2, 20.6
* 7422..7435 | 0.1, 20.6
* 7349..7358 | -1.9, 25.5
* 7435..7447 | 0.2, 20.5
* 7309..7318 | -0.3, 21.8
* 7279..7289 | -0.1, 21.5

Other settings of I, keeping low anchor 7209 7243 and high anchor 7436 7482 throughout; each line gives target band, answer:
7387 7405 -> 0.29 angstrom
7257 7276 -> 1.32 angstrom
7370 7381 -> -3.45 angstrom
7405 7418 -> -0.75 angstrom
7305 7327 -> 0.08 angstrom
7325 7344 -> -1.57 angstrom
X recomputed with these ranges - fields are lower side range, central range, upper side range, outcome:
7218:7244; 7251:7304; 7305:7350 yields 6.93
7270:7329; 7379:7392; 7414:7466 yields -0.04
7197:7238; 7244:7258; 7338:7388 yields 1.79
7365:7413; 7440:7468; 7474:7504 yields 0.84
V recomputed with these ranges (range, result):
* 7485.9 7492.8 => 20.3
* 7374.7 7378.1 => 20.9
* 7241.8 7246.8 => 20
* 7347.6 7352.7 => 38.6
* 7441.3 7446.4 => 20.3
